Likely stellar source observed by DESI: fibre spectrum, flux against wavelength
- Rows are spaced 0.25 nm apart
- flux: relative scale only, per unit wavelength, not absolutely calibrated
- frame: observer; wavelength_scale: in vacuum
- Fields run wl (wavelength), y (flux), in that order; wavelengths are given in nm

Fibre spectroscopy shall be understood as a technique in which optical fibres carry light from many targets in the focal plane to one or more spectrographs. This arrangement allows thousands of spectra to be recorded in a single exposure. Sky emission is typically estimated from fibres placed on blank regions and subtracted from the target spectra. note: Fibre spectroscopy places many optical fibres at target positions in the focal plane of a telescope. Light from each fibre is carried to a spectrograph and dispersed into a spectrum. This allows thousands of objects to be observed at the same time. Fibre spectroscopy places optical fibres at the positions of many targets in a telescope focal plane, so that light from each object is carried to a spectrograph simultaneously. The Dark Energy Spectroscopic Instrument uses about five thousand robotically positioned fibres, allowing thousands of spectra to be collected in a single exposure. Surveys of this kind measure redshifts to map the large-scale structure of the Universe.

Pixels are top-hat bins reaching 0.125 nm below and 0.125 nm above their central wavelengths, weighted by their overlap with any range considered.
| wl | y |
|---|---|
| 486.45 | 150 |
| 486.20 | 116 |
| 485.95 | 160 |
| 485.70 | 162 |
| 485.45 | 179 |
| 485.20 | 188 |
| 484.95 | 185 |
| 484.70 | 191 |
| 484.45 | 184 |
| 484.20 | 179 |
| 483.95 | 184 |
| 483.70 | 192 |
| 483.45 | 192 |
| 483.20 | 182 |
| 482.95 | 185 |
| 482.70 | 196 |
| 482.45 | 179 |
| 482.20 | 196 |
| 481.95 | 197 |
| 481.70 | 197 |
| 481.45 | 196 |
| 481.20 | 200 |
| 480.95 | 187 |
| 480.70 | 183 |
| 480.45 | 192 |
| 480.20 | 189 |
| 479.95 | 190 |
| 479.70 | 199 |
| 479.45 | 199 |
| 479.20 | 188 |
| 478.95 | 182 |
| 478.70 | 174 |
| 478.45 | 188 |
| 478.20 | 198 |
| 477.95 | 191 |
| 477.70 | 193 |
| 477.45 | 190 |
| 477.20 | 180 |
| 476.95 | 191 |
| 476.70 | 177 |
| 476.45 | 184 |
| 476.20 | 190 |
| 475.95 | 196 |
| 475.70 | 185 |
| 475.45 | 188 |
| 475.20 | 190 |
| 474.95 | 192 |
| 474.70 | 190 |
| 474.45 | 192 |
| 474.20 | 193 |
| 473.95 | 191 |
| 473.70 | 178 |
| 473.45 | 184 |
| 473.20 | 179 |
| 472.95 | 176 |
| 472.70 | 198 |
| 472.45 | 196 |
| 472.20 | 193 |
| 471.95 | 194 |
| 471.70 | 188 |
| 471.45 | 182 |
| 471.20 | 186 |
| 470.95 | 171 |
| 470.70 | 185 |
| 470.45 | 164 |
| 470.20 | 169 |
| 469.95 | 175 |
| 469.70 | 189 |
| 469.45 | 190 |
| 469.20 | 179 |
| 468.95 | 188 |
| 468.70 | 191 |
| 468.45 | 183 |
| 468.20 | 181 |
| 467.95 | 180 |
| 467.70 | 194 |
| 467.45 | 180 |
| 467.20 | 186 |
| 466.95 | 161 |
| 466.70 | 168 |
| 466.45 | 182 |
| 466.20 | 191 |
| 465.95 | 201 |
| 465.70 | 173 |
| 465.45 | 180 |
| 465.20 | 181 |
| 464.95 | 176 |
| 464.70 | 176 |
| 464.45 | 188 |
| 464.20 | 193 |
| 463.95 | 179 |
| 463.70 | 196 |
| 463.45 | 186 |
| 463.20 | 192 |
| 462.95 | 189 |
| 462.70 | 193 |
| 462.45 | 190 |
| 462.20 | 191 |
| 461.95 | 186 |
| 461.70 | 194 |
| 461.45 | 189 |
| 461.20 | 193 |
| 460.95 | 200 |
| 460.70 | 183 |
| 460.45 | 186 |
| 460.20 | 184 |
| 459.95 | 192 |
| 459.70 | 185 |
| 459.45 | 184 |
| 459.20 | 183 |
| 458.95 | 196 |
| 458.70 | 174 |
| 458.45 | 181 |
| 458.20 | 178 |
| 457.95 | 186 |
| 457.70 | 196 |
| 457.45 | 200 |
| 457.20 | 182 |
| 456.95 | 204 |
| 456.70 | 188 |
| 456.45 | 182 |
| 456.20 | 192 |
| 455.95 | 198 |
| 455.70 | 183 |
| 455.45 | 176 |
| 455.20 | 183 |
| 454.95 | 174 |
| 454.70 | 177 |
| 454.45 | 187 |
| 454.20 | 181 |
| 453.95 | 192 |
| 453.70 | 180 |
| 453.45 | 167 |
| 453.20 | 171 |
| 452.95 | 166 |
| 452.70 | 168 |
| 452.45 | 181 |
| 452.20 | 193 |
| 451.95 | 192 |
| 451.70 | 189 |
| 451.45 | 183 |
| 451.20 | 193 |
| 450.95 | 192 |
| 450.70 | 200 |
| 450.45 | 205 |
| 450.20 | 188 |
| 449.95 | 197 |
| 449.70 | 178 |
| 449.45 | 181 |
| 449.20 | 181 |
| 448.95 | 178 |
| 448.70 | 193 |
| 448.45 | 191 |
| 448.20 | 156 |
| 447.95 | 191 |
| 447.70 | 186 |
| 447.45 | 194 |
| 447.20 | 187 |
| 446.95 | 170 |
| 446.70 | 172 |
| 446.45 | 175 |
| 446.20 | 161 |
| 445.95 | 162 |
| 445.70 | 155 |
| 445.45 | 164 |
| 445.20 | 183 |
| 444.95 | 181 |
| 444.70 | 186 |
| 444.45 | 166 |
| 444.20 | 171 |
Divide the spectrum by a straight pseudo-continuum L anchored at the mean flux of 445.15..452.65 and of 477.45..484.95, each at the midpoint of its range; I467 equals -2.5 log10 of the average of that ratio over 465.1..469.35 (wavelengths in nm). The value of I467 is 0.02 mag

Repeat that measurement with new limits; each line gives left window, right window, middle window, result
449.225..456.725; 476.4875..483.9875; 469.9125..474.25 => 0.03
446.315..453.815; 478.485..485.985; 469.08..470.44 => 0.04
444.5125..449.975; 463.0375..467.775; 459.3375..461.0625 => -0.04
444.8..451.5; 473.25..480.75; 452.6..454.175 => 0.05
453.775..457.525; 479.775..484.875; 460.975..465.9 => 0.00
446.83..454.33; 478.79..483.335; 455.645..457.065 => -0.03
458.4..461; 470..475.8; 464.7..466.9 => 0.03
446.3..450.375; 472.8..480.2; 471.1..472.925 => -0.02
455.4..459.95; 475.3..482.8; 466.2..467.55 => 0.07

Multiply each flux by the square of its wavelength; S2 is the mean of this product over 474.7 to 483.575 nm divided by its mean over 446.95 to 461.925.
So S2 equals 1.1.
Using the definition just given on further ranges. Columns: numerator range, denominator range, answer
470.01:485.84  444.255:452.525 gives 1.17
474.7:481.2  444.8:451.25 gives 1.19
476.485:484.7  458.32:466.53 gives 1.09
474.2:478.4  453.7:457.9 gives 1.11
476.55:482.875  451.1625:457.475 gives 1.15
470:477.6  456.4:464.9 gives 1.04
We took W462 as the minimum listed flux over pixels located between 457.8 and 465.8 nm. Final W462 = 173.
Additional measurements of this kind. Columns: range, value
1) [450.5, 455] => 166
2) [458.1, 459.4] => 174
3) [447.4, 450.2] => 156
